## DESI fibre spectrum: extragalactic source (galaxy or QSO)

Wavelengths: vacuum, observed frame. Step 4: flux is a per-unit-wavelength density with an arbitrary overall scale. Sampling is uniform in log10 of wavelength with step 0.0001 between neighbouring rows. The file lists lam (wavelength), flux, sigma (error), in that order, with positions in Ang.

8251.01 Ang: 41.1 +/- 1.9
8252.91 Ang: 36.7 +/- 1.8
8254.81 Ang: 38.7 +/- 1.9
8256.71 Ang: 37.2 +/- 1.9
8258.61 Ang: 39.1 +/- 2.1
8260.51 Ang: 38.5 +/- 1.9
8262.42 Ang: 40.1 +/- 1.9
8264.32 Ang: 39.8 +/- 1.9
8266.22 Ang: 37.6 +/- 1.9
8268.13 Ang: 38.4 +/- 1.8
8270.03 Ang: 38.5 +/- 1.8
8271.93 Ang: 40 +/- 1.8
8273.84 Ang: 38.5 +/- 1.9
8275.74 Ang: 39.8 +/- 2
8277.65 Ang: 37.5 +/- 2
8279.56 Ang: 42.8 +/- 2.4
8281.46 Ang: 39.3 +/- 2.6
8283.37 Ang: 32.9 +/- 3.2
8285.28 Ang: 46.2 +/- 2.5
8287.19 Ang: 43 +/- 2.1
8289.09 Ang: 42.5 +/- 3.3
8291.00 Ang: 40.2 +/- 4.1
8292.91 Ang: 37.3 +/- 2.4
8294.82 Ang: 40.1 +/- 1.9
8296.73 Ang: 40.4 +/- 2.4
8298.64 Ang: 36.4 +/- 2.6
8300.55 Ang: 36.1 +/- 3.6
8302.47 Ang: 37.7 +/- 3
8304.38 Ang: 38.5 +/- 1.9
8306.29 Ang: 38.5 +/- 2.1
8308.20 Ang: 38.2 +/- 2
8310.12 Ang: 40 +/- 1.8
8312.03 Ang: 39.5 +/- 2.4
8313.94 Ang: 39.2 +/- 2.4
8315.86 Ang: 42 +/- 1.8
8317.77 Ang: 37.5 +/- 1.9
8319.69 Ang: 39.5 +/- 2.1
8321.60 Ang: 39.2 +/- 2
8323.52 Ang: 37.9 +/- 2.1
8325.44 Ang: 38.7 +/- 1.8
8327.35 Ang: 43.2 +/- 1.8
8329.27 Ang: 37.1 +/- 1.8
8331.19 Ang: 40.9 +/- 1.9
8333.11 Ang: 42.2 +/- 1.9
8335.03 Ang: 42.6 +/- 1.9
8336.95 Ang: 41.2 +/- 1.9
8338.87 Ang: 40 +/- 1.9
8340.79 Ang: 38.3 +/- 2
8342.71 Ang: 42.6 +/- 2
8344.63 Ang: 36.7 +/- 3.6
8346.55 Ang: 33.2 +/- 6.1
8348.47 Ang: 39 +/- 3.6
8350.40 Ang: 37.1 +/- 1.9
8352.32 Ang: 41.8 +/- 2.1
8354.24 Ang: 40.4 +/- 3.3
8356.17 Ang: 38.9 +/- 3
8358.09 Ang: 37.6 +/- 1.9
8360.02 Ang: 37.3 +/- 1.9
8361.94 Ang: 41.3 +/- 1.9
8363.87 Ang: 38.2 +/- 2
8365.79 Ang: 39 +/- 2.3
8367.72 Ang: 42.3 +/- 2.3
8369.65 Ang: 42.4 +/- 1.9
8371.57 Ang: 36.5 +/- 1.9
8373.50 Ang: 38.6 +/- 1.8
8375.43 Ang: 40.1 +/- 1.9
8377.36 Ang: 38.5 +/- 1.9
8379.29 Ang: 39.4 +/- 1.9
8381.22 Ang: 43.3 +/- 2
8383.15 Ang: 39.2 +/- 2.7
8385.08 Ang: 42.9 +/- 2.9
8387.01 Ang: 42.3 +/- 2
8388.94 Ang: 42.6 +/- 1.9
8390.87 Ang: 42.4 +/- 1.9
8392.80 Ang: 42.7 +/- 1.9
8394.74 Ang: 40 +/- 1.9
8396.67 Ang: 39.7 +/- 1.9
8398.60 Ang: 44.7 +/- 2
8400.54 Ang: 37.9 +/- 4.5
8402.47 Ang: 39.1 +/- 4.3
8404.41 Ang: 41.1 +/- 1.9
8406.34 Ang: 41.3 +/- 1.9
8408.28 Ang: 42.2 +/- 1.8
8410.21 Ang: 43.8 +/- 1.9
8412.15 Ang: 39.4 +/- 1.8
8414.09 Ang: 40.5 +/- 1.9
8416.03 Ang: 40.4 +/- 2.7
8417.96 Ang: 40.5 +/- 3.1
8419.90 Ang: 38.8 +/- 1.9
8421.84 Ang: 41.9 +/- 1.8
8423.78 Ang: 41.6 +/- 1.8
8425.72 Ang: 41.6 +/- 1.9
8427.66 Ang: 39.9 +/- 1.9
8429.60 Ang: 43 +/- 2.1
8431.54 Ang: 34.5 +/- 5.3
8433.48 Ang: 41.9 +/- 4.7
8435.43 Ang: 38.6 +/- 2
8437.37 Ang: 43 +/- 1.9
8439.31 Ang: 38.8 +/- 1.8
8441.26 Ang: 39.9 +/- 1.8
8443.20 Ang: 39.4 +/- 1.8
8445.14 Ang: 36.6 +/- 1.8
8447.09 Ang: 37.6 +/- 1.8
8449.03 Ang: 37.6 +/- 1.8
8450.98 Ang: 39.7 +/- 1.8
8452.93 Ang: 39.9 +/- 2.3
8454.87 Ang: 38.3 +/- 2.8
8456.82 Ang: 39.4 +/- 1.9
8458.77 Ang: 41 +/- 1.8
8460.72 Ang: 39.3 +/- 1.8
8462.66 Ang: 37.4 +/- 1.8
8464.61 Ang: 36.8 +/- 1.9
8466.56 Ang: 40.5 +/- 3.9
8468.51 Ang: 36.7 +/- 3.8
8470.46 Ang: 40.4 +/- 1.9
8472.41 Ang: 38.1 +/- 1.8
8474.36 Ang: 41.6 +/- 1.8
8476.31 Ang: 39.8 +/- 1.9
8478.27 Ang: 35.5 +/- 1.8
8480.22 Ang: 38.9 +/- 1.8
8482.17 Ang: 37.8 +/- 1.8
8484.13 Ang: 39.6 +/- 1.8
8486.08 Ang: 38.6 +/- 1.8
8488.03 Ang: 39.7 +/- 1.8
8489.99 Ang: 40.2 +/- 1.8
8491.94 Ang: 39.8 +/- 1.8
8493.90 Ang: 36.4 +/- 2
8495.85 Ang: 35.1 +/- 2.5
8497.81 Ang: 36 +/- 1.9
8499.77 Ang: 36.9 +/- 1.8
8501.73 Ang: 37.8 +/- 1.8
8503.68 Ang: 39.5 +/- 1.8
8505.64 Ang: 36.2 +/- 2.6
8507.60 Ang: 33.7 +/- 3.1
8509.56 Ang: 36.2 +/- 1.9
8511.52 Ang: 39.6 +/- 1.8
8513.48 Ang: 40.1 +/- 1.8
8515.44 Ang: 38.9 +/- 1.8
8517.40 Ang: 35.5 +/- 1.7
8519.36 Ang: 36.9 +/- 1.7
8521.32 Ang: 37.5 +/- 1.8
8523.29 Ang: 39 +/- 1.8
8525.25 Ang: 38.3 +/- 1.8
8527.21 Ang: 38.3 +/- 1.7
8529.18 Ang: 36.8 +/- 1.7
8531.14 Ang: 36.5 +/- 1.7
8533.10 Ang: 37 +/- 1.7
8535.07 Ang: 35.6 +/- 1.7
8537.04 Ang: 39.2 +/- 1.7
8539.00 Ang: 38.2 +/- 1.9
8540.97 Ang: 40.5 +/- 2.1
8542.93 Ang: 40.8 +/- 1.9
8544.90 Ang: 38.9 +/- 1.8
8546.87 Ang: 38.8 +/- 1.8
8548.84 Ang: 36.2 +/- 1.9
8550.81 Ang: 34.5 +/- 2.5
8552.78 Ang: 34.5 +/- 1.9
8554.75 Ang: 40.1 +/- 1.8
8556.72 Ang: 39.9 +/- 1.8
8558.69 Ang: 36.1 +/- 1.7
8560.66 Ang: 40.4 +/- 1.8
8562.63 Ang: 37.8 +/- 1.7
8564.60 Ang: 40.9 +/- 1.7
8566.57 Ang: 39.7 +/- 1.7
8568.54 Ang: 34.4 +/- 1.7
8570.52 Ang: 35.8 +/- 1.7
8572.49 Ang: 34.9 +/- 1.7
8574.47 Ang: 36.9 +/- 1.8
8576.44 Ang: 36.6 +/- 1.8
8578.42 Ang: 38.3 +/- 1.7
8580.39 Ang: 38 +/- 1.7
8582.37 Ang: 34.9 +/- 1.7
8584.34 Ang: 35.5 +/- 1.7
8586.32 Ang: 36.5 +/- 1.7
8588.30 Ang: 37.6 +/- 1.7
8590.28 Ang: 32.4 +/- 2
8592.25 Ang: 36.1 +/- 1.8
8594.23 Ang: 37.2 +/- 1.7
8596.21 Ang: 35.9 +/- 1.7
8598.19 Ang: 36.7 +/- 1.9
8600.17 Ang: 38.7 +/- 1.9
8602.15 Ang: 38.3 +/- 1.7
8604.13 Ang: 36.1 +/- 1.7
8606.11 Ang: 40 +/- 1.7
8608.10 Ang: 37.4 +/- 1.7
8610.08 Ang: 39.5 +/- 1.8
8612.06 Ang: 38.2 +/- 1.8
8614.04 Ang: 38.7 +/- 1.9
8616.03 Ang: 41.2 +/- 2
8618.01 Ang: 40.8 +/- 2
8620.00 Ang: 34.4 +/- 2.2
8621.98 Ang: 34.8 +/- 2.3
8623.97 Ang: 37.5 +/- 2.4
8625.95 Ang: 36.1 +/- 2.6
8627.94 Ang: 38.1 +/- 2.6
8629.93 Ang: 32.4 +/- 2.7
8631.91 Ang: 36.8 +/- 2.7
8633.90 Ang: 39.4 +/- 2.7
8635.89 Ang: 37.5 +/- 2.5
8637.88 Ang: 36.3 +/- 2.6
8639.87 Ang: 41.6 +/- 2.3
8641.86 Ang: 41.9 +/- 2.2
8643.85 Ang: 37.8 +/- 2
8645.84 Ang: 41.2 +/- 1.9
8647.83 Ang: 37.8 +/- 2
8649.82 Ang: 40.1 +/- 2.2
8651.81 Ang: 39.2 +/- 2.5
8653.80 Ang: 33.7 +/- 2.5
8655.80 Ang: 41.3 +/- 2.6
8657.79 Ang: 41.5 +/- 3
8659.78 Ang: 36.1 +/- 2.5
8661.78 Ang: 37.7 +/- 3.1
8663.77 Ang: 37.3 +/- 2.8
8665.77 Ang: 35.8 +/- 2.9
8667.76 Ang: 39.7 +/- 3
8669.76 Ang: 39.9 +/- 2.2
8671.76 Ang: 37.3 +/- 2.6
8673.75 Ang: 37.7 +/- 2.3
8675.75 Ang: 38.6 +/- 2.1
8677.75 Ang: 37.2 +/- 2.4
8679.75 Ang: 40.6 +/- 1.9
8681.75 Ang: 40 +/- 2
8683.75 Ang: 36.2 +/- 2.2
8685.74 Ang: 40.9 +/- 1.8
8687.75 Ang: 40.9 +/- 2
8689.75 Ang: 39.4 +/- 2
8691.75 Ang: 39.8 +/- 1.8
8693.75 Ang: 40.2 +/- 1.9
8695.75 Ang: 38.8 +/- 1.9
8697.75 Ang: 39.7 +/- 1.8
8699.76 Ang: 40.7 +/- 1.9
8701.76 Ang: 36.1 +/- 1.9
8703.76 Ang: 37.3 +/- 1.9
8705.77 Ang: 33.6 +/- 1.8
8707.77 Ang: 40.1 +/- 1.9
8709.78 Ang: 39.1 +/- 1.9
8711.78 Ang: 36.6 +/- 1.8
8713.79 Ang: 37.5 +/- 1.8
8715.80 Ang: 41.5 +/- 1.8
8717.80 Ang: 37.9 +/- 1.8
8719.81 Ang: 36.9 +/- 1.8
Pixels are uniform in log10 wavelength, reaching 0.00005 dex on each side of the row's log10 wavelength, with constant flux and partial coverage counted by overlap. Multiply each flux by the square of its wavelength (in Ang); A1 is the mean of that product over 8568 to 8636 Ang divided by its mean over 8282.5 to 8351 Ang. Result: 1.0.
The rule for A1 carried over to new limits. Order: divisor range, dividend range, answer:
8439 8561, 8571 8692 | 1.02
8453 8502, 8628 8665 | 1.03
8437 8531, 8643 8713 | 1.05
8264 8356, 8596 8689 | 1.05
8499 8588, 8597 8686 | 1.04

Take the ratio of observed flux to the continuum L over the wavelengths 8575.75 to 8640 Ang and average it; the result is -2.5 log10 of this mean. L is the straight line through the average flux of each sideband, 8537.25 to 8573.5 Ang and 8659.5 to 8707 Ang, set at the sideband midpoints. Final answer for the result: 0.03 mag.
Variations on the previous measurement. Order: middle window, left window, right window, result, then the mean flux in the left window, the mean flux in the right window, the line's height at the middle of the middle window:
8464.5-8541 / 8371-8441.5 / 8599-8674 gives 0.046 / 40.6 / 38.2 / 39.6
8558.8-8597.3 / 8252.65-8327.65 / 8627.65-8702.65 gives 0.055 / 39.2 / 38.6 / 38.7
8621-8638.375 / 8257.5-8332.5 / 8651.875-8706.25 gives 0.059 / 39.3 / 38.5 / 38.6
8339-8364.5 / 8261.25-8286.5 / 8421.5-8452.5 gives 0.023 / 39.4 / 39.7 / 39.5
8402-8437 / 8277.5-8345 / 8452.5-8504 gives -0.046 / 39.7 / 38.5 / 38.9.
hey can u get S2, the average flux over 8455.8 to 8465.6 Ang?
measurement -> 38.8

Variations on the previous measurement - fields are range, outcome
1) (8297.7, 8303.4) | 36.7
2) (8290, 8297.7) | 39.5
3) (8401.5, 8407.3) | 40.5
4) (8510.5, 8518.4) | 38.5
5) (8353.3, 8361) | 38.5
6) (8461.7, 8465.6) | 37.1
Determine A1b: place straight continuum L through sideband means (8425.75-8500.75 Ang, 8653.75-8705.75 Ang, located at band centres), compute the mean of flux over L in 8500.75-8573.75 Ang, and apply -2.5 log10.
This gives 0.03 mag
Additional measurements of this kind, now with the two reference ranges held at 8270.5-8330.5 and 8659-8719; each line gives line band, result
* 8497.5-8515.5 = 0.04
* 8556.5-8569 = 0.01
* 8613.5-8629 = 0.03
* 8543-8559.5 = 0.03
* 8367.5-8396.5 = -0.04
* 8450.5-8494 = 0.00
